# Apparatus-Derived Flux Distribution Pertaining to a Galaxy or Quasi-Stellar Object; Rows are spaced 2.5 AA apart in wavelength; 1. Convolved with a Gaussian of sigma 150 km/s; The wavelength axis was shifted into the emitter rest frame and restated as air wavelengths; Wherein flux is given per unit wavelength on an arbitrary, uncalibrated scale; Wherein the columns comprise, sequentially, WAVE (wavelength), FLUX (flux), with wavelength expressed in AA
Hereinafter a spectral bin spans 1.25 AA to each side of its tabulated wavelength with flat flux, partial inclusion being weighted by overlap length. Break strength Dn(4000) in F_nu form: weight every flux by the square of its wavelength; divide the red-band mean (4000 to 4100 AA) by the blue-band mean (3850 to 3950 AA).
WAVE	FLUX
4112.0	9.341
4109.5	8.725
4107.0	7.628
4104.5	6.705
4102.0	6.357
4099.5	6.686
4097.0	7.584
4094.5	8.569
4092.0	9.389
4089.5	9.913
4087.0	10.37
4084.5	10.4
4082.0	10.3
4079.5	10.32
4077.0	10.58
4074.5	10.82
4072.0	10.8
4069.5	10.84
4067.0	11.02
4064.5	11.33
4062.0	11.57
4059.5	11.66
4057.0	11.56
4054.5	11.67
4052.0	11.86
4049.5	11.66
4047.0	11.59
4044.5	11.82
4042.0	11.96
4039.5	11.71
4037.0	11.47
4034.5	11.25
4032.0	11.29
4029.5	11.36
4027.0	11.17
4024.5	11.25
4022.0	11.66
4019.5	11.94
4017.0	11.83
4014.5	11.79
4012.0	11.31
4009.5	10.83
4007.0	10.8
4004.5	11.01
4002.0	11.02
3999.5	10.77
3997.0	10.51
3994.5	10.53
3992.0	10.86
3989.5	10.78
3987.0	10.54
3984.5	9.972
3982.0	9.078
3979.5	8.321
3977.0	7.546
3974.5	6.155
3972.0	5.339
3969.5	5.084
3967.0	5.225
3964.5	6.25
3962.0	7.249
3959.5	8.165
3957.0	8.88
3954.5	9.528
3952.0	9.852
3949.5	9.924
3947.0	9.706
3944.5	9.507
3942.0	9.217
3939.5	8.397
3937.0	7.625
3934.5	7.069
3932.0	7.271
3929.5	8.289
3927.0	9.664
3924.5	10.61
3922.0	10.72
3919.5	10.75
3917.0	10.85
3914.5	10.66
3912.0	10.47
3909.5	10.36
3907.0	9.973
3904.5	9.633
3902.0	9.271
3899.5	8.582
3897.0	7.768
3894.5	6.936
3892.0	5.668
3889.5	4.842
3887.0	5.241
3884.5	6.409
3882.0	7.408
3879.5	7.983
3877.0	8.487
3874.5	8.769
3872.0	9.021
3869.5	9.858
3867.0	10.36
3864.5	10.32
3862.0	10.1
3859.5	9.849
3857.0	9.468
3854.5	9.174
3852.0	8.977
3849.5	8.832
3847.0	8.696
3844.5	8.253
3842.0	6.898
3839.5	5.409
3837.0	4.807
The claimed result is 1.33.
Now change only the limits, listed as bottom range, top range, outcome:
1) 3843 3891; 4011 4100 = 1.41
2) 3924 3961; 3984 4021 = 1.28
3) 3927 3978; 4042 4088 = 1.50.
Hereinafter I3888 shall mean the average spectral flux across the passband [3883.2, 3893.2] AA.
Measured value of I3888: 5.55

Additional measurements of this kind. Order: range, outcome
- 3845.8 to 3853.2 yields 8.83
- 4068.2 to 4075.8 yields 10.8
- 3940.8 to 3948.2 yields 9.48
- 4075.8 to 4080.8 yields 10.4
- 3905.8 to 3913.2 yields 10.3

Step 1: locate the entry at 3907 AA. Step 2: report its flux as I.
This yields 9.973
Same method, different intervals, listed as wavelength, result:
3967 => 5.225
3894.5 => 6.936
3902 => 9.271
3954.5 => 9.528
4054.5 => 11.67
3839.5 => 5.409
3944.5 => 9.507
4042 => 11.96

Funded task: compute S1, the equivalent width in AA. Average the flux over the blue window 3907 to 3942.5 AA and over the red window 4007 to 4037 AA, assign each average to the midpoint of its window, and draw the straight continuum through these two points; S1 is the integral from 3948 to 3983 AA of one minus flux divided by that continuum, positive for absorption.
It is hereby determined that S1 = 9.0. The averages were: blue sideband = 9.45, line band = 7.62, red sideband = 11.4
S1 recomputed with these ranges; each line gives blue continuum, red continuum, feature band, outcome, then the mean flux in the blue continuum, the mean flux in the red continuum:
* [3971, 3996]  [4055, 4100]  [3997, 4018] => -4.11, 8.96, 10.3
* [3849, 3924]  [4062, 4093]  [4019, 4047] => -3.72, 8.91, 10.6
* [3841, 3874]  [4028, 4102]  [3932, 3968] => 5.65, 9.22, 10.7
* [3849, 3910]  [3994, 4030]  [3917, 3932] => -0.70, 8.51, 11.2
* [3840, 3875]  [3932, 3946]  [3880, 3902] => 4.92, 9.11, 8.29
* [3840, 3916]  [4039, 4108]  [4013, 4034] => -3.67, 8.58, 10.2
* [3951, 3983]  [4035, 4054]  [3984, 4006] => -4.28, 7.4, 11.7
